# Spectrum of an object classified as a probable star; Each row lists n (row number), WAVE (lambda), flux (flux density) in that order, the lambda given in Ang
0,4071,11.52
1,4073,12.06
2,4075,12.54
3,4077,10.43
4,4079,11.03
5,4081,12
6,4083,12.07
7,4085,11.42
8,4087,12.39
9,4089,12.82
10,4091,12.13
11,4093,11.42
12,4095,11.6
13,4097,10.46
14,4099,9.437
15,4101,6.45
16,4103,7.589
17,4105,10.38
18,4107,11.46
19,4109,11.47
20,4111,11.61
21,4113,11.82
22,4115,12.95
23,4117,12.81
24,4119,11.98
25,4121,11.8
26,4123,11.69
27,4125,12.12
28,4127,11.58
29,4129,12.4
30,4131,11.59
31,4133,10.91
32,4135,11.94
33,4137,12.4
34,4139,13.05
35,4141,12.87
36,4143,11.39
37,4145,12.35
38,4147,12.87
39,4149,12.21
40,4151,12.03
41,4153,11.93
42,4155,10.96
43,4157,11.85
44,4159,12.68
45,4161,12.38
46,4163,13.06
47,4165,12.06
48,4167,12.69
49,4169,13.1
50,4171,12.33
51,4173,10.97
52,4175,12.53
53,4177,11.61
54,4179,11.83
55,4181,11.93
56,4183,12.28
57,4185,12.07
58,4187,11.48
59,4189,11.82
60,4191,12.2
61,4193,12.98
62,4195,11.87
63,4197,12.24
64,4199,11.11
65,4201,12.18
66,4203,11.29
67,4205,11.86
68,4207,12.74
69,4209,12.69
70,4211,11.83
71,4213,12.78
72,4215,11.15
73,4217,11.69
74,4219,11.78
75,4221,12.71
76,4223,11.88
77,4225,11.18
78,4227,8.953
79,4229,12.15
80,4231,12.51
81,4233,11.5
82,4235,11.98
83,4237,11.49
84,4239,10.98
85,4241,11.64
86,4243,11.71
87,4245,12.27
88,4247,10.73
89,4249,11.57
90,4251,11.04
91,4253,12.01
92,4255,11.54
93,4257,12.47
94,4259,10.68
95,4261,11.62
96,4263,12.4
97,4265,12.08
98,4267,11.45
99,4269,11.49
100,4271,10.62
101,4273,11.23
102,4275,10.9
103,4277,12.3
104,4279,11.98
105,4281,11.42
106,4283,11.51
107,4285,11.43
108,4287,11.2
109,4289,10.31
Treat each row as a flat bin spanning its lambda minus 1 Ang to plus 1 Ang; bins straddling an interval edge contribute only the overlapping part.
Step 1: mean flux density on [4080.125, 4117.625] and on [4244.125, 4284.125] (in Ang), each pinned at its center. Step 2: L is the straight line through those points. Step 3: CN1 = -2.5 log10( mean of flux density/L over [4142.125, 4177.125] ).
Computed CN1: -0.081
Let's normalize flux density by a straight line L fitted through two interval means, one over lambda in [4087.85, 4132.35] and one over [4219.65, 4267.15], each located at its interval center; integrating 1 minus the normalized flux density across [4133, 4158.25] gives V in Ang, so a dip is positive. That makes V -1.69 Ang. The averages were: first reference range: 11.3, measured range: 12.1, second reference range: 11.6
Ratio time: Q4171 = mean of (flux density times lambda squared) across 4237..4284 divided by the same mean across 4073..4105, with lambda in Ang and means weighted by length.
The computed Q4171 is 1.1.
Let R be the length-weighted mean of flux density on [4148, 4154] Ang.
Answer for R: 12.1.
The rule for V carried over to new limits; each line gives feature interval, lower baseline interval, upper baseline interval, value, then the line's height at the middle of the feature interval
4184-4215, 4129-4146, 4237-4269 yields -0.58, 11.8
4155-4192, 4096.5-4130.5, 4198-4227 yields -1.94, 11.5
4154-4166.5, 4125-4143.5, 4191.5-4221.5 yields -0.15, 12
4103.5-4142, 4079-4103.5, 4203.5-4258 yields -2.78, 11.1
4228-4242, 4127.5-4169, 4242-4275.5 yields -0.09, 11.7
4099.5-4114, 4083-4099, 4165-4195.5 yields 2.01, 11.7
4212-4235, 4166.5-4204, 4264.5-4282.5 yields 0.21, 11.8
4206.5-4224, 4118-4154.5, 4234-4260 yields -0.65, 11.7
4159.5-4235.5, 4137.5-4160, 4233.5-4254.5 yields -0.79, 11.9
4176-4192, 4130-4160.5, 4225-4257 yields -0.09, 11.8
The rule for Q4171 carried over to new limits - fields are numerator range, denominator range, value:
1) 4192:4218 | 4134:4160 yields 1.01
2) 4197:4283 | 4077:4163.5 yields 1.06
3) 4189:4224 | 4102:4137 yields 1.09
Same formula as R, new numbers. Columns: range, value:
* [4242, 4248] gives 11.6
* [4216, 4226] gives 11.8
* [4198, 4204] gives 11.5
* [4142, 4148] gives 12.2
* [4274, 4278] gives 11.6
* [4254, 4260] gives 11.6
